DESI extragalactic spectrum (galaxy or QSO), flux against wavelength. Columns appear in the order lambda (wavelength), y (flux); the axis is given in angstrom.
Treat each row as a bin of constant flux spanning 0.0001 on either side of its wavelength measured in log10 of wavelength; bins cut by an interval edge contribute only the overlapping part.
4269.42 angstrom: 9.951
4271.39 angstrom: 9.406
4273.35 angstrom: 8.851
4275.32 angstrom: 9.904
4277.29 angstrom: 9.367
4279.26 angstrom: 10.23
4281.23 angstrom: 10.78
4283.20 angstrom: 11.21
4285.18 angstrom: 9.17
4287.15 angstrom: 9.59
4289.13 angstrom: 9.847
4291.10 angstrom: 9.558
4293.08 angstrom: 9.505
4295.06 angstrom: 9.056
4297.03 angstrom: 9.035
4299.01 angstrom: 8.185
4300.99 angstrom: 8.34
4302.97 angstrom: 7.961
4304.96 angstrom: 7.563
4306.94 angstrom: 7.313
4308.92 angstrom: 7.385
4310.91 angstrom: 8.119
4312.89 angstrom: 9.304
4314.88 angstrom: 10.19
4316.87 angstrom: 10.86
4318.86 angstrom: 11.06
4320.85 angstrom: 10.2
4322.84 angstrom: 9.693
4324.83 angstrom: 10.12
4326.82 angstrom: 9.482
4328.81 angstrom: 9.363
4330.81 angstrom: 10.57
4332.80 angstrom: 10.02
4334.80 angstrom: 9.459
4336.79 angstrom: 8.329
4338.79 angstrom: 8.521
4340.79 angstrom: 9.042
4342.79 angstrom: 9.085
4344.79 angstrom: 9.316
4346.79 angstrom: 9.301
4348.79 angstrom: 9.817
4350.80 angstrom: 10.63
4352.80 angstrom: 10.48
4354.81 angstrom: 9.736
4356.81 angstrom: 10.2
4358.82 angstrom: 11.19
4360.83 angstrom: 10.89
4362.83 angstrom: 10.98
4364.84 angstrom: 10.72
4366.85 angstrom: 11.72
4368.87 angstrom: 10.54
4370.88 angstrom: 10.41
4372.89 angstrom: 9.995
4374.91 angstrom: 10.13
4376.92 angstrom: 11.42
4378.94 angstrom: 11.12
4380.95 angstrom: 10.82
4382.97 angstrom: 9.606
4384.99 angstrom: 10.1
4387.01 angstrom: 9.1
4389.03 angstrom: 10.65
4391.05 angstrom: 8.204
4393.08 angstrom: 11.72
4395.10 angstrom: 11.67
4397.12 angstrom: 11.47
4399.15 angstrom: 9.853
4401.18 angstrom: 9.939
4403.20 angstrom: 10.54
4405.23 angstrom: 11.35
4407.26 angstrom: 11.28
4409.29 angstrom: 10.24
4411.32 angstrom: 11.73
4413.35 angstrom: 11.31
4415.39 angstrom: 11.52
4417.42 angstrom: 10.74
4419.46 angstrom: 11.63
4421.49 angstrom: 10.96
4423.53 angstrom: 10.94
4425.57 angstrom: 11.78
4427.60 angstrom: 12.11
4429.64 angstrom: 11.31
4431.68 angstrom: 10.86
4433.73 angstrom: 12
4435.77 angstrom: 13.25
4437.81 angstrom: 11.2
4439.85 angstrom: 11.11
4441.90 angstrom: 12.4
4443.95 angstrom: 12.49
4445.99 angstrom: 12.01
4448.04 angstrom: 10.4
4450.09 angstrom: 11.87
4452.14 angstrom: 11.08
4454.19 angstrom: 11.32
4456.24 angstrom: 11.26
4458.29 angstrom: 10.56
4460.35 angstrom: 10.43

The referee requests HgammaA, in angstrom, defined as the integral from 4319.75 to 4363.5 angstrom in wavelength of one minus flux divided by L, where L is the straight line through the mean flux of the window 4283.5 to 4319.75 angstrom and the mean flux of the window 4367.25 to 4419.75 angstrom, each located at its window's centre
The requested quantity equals -0.4 angstrom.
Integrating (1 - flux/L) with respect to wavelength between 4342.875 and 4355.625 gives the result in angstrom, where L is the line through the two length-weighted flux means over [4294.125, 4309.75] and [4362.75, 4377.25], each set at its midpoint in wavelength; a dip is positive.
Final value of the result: 0.1 angstrom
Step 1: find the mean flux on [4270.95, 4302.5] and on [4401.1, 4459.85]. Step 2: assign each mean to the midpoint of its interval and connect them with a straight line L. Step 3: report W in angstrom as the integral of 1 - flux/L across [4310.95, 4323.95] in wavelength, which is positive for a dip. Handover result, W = -0.2 angstrom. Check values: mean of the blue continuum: 9.48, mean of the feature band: 10.1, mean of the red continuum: 11.4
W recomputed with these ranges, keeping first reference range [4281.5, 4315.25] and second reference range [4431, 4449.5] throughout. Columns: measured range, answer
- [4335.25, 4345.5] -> 0.9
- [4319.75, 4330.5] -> -0.4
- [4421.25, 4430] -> 0.0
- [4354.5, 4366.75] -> -0.7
